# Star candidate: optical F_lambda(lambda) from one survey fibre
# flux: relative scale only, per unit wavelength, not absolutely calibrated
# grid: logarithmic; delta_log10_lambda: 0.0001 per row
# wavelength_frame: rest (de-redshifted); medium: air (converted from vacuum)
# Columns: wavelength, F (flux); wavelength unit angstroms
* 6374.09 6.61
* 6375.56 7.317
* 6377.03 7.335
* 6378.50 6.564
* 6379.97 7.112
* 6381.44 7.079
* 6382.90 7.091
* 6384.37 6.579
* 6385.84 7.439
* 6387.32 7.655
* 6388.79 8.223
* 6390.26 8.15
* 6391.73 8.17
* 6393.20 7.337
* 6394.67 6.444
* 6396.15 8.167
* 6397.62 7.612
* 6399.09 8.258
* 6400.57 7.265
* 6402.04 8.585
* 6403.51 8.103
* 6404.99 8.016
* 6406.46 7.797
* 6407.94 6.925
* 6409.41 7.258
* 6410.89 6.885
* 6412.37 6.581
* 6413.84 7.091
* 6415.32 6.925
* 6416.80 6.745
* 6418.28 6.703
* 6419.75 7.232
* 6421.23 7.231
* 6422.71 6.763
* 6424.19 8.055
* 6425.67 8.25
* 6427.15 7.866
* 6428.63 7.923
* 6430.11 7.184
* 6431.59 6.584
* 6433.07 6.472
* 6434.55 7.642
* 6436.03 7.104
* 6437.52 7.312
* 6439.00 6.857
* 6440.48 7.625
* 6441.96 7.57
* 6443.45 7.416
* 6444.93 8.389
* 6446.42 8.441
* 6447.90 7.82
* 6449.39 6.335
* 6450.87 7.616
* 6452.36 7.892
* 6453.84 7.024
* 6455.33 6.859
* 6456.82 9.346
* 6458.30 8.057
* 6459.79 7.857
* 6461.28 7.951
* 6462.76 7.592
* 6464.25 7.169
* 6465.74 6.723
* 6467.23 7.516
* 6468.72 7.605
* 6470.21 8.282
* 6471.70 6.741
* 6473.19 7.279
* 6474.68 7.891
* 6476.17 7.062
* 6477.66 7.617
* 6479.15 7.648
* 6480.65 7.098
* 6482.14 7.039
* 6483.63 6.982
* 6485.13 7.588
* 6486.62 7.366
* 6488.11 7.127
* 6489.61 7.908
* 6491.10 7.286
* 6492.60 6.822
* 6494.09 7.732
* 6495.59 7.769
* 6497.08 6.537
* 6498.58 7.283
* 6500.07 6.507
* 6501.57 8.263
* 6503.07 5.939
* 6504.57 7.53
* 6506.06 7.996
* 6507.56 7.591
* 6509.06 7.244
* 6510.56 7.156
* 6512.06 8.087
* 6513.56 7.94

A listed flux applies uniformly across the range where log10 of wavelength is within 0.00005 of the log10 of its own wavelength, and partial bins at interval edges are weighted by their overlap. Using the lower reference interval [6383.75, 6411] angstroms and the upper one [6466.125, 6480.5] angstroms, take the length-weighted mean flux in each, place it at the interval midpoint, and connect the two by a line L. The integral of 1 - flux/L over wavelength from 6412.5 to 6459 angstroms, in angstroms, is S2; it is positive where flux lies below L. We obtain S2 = 0.9 angstroms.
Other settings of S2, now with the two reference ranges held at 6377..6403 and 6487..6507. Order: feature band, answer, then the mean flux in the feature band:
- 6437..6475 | -1.1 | 7.58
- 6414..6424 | 0.6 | 7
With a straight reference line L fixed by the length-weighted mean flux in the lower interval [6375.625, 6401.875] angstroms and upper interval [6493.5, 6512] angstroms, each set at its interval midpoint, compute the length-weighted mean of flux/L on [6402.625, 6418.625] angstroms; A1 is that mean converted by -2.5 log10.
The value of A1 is 0.03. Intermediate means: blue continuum 7.46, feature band 7.21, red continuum 7.32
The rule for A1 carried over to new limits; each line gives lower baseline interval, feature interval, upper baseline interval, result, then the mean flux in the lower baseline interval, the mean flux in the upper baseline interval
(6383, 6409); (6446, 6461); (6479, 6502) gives -0.04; 7.67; 7.29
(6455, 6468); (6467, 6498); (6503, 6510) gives 0.03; 7.7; 7.39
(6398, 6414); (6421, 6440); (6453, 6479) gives 0.03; 7.54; 7.57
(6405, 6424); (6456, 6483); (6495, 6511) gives -0.06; 7.08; 7.25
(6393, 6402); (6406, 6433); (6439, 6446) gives 0.07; 7.61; 7.68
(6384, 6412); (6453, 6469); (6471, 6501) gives -0.03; 7.62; 7.27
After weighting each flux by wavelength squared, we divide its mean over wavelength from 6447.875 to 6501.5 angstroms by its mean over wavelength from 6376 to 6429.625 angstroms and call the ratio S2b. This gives 1.0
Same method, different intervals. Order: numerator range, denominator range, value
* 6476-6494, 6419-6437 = 1.01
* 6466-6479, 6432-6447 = 1.01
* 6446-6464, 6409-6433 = 1.08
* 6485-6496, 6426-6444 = 1.03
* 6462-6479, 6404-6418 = 1.06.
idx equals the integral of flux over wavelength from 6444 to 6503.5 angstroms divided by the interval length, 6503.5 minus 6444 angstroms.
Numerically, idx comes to 7.46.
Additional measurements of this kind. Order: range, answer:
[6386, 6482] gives 7.49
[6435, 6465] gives 7.61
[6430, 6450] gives 7.35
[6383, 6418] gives 7.47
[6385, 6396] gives 7.64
